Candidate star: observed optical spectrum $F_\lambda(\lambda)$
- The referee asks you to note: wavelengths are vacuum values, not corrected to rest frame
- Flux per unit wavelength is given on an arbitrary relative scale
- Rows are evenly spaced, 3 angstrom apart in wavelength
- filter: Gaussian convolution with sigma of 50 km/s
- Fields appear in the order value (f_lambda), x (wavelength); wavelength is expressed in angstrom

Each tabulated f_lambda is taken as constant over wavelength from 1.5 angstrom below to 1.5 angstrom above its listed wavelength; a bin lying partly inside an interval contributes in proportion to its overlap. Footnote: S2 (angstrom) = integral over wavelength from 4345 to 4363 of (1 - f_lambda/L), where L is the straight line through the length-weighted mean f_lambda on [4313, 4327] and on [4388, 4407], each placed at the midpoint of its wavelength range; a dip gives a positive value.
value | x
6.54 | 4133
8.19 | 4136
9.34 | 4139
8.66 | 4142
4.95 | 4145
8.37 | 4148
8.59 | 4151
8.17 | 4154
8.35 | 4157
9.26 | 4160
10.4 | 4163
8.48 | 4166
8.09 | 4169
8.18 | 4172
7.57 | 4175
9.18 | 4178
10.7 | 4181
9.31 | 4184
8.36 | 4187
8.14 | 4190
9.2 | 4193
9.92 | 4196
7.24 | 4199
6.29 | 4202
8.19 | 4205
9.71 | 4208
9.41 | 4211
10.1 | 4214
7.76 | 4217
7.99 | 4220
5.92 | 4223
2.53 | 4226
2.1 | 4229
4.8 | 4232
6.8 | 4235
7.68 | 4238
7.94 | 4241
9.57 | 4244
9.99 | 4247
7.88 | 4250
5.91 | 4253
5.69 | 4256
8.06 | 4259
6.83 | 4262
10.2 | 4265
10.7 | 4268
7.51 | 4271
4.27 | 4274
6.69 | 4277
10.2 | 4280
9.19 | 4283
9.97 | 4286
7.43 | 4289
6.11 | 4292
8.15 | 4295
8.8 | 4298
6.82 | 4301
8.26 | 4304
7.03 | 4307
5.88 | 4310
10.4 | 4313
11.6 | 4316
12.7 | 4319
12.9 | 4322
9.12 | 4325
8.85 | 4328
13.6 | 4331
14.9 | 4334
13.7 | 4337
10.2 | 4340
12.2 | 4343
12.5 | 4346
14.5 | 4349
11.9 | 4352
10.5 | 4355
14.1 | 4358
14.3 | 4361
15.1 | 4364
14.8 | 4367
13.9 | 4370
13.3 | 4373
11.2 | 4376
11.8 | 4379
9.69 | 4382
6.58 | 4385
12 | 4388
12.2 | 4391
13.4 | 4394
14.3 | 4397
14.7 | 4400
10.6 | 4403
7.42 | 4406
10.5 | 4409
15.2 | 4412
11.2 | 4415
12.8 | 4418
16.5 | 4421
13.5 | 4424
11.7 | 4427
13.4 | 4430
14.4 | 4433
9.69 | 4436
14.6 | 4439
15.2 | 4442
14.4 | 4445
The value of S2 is -2.0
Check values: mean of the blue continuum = 11.4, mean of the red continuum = 12.2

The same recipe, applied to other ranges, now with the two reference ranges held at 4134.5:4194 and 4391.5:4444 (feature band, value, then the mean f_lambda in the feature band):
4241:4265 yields 5.2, 7.88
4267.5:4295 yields 6.9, 7.92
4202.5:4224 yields 2.3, 8.4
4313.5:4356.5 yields -2.1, 12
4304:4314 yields 3.0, 7.71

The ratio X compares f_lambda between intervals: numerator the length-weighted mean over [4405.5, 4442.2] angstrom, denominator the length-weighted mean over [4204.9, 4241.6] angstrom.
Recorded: 1.85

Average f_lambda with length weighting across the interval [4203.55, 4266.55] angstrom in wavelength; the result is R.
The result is 7.39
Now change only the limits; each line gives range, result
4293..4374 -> 11.4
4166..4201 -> 8.67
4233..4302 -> 7.92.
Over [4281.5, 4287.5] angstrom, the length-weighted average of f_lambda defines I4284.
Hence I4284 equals 9.58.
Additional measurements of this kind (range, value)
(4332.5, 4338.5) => 14.3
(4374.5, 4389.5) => 10.3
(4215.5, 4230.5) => 5.26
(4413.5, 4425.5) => 13.5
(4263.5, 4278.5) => 7.87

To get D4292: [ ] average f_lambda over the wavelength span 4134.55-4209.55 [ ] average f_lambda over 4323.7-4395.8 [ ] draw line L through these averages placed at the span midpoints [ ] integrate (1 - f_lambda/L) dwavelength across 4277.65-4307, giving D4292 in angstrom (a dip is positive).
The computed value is 7.3 angstrom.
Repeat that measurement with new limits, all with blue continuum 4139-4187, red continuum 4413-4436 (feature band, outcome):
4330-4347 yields -1.7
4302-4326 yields 3.3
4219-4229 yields 5.0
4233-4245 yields 2.6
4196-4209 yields 1.7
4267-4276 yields 2.7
